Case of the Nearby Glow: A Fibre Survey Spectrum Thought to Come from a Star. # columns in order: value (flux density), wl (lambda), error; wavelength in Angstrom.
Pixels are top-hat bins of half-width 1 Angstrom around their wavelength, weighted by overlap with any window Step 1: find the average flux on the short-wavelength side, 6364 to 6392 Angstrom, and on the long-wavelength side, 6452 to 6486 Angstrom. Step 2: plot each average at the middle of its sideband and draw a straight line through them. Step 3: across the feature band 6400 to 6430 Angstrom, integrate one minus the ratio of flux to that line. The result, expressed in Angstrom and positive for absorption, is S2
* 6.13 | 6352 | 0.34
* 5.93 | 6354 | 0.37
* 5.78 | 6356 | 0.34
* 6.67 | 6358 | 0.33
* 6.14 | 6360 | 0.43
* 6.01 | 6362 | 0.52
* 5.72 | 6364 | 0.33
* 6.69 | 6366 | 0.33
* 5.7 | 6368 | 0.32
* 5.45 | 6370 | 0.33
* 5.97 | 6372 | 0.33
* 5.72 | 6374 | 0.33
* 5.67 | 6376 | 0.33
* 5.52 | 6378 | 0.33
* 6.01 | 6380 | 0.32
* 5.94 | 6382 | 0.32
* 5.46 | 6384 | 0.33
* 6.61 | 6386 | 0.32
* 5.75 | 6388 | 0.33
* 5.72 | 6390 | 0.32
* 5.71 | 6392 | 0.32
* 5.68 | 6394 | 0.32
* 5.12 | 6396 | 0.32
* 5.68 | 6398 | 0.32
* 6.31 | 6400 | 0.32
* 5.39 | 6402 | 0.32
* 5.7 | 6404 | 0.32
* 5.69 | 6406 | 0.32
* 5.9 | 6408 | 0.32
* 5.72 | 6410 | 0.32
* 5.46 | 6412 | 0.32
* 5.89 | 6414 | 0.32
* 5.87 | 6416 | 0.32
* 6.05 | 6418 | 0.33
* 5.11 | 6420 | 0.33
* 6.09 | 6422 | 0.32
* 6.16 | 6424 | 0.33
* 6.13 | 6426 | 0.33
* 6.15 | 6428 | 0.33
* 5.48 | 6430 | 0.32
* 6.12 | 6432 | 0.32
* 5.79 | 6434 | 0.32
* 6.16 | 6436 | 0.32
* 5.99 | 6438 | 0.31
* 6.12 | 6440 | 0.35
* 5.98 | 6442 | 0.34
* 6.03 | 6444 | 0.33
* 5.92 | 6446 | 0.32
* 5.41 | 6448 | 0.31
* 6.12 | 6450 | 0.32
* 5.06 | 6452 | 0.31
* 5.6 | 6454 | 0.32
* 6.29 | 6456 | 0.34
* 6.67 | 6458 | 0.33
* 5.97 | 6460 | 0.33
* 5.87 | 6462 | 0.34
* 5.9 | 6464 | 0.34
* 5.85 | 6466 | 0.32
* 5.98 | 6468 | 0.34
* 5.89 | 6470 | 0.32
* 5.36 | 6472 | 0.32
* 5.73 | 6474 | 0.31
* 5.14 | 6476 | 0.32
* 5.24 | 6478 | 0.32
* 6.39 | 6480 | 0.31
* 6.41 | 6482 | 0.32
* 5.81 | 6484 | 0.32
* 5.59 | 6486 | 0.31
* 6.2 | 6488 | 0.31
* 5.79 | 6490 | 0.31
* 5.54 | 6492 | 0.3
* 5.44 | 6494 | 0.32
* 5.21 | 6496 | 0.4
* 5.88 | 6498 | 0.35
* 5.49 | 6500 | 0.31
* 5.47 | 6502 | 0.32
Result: 0.2 Angstrom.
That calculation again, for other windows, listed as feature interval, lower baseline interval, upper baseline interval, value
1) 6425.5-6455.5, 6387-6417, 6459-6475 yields -0.5 Angstrom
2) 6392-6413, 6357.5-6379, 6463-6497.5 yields 0.7 Angstrom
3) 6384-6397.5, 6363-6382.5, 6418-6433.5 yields 0.3 Angstrom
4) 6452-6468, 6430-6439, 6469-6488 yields -0.3 Angstrom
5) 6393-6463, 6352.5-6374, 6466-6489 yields 0.4 Angstrom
